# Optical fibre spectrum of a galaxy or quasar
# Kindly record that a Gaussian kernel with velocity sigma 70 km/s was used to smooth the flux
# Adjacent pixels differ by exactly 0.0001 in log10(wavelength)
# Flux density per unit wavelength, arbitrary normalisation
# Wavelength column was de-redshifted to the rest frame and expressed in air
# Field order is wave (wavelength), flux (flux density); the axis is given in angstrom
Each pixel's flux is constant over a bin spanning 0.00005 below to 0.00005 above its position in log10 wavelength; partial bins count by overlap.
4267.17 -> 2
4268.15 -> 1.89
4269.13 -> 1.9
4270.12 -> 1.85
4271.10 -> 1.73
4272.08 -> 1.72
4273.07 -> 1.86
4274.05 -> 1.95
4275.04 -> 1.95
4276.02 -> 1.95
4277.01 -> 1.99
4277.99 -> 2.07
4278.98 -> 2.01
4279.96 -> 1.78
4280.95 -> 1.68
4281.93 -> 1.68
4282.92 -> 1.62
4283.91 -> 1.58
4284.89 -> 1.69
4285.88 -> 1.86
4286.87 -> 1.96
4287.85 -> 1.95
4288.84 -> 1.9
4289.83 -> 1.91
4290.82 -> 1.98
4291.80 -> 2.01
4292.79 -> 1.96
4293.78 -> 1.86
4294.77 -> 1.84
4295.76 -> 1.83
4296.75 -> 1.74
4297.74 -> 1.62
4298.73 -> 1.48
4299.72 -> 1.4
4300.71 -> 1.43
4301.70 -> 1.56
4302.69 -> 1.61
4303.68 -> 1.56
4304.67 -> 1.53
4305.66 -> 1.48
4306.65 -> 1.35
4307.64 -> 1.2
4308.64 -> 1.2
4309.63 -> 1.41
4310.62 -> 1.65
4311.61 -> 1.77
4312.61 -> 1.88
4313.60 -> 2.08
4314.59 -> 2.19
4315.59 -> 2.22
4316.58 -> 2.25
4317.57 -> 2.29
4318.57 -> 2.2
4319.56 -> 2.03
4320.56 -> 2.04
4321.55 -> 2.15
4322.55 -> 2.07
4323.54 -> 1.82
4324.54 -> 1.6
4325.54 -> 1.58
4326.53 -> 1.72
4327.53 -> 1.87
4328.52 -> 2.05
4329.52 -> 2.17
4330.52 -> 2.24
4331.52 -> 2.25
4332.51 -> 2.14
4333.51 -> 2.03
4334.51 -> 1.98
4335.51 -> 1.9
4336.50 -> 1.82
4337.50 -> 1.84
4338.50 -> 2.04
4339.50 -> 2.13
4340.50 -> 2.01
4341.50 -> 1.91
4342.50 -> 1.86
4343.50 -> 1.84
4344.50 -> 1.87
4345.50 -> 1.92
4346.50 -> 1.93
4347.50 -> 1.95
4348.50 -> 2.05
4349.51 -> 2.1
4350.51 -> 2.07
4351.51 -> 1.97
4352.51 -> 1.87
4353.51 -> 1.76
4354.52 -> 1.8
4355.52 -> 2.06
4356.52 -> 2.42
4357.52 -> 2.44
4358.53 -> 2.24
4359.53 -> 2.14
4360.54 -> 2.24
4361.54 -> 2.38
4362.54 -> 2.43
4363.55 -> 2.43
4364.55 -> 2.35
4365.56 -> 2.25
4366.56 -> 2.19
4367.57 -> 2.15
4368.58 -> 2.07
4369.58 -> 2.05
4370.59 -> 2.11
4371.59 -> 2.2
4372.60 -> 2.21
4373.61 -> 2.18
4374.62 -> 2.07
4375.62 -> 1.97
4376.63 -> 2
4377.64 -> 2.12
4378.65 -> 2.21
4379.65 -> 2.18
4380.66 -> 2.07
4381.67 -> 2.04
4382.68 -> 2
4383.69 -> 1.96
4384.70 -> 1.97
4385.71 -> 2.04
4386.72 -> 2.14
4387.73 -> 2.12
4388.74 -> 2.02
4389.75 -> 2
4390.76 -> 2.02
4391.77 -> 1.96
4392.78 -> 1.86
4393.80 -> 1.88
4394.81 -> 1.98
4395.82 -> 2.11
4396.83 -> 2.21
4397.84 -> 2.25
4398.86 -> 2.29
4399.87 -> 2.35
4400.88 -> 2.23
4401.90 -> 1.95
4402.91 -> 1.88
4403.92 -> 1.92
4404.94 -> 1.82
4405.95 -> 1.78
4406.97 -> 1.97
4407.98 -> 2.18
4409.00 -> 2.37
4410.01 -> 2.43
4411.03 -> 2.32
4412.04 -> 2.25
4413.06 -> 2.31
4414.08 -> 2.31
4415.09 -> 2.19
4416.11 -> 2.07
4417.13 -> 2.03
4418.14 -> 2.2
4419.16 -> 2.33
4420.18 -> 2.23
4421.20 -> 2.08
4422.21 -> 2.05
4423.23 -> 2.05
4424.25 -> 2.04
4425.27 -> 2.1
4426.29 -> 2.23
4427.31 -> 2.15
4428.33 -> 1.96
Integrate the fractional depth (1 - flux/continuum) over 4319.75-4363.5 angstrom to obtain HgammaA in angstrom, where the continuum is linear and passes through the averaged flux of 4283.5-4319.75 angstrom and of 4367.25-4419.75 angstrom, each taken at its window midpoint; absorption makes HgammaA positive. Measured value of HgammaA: -2.4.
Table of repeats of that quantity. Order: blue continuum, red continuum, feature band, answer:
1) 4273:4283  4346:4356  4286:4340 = 1.9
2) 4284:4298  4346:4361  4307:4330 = 0.8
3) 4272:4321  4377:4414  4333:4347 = -0.1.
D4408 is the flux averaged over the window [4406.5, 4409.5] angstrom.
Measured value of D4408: 2.18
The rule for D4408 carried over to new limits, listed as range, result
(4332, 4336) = 2.01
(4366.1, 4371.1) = 2.11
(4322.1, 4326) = 1.76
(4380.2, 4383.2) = 2.03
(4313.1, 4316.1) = 2.17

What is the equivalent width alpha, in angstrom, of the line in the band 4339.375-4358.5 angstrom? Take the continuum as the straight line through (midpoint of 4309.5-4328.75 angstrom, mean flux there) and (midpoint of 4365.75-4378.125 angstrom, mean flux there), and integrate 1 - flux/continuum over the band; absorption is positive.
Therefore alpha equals 0.4 angstrom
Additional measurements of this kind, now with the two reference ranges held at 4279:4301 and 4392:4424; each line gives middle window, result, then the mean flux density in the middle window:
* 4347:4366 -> -1.8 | 2.15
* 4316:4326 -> -0.8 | 2.01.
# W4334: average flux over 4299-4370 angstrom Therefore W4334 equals 1.95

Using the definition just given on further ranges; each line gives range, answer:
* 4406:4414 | 2.23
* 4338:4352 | 1.97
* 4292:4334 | 1.82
